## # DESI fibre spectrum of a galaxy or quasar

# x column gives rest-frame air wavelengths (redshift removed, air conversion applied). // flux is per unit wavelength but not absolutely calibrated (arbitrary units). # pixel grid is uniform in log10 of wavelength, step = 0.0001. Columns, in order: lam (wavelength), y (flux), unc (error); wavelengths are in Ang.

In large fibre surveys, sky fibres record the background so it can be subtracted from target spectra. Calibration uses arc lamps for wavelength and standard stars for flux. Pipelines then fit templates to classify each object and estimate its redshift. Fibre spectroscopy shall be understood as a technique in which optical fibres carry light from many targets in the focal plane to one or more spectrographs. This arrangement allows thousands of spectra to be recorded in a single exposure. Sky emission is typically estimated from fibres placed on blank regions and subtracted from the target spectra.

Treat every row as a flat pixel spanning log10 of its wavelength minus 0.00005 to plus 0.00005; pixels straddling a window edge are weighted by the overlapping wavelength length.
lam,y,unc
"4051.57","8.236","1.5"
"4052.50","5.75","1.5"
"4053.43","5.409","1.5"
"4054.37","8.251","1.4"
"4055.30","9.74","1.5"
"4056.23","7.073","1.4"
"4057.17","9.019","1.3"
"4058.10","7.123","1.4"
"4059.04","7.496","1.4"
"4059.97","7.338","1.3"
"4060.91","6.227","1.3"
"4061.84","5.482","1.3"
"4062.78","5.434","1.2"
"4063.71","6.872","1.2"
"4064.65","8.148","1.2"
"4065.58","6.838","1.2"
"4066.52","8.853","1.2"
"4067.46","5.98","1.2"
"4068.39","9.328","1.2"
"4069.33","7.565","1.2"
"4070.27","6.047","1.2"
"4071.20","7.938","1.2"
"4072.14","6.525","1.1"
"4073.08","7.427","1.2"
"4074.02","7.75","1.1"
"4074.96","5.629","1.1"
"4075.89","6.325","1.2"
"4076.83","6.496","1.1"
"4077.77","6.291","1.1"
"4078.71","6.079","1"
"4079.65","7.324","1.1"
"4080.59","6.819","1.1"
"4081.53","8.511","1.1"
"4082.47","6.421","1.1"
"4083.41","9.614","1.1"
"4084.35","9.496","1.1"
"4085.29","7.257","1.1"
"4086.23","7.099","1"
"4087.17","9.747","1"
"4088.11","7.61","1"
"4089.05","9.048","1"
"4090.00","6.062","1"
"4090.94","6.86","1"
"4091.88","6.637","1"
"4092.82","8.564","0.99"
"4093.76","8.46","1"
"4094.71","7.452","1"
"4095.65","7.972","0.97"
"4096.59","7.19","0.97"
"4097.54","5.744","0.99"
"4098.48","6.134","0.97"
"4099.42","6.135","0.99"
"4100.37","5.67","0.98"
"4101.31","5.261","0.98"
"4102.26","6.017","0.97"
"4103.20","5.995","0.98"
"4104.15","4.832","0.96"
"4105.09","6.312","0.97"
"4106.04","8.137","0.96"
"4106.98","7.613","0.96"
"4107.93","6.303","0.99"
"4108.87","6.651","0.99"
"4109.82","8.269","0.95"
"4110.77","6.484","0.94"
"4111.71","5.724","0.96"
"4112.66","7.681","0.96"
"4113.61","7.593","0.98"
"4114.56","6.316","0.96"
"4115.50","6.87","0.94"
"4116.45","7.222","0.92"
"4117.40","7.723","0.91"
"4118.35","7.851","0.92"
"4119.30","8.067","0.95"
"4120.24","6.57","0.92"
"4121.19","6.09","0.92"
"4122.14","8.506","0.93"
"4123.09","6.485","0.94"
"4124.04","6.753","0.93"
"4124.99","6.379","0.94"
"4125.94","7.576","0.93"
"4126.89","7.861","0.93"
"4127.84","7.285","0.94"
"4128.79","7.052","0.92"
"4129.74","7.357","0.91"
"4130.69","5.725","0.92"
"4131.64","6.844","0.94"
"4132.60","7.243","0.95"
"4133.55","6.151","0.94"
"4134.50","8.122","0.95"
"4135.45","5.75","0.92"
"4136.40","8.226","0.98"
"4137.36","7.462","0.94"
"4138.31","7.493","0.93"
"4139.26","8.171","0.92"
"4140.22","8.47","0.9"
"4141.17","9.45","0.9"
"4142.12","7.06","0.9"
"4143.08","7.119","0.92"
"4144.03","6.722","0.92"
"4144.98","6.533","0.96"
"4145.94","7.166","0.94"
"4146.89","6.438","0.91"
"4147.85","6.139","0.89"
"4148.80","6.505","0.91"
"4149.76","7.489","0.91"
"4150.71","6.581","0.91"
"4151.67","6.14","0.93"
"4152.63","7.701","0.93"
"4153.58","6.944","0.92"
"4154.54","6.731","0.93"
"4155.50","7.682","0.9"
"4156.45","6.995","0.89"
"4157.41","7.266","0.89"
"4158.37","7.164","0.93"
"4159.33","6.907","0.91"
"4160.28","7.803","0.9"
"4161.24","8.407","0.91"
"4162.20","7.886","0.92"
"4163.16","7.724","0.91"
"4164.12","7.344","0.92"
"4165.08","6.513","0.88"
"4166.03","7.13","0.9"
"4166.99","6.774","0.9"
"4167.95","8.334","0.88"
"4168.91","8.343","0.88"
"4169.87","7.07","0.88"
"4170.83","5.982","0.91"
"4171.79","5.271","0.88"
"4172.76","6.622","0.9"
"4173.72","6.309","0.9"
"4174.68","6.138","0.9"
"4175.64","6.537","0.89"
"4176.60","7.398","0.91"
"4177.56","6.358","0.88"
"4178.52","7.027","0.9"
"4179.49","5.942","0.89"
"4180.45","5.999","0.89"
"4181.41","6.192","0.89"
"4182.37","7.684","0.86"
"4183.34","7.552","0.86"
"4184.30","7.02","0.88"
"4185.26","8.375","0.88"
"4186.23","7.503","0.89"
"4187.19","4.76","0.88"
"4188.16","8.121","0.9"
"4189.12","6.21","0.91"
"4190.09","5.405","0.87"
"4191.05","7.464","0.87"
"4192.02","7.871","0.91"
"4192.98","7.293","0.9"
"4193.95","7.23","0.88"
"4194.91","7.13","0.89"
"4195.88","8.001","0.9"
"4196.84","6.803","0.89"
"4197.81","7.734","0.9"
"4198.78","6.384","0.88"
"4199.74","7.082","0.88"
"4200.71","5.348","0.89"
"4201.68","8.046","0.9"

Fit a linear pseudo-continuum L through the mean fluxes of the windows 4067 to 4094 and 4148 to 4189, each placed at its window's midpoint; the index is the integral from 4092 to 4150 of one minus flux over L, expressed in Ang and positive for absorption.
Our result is 1.5 Ang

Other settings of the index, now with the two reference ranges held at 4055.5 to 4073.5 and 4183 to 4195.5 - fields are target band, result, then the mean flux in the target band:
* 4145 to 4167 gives 0.05 Ang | 7.1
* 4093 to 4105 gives 1.23 Ang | 6.45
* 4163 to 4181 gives 0.85 Ang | 6.76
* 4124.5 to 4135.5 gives 0.24 Ang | 6.99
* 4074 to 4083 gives 0.60 Ang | 6.74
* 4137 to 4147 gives -0.51 Ang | 7.51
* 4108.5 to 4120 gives -0.04 Ang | 7.2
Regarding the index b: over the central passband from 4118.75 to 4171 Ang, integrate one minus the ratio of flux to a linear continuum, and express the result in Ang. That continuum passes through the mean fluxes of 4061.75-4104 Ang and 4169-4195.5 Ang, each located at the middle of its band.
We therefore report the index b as -2.2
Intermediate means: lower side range 7.11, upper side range 6.79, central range 7.2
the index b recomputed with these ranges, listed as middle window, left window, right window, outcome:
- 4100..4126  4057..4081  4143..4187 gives 0.6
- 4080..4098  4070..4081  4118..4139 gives -2.3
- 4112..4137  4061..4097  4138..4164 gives 0.6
